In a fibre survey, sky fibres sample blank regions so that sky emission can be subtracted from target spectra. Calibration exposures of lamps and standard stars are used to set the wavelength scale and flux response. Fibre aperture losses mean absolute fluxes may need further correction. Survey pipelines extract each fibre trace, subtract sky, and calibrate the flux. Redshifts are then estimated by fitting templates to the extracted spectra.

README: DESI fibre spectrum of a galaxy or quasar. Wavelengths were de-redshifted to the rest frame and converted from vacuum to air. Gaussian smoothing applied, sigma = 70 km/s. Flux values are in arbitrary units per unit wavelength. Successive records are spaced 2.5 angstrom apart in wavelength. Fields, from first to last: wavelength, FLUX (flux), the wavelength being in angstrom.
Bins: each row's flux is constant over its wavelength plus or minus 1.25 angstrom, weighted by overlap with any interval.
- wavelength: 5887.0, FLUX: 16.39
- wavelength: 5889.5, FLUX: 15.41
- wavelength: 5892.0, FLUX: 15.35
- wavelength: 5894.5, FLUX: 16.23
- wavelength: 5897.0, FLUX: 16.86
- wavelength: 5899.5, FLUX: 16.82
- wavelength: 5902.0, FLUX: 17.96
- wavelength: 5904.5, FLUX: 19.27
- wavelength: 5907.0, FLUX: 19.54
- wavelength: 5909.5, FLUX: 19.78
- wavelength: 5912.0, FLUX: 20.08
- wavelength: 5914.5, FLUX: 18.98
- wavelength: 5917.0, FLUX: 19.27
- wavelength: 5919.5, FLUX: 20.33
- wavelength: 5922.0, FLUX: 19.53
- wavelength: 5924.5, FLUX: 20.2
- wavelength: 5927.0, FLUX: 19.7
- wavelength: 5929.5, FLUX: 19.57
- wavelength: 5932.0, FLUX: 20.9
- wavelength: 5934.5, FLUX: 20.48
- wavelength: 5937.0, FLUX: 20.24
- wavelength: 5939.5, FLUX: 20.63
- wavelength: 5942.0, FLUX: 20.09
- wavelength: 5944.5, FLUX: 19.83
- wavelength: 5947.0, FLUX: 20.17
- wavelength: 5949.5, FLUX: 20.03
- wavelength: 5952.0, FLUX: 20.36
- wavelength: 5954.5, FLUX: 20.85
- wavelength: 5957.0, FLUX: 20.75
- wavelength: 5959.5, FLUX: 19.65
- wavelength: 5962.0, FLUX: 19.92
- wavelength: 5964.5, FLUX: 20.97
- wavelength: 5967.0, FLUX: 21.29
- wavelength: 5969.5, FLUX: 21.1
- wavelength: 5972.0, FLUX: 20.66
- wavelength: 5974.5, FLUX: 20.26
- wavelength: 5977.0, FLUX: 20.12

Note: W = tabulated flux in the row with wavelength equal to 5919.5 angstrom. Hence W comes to 20.33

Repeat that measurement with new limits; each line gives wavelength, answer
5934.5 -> 20.48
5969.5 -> 21.1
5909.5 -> 19.78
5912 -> 20.08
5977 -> 20.12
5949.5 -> 20.03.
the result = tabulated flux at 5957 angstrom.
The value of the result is 20.75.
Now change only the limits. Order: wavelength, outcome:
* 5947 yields 20.17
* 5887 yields 16.39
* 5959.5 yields 19.65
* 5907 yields 19.54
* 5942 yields 20.09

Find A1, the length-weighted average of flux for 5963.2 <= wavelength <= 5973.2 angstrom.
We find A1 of 21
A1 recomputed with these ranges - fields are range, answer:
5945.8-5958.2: 20.4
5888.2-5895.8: 15.7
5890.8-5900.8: 16.3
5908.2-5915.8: 19.6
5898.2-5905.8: 18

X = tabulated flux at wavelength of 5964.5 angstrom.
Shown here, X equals 20.97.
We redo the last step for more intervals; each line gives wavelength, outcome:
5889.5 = 15.41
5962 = 19.92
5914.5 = 18.98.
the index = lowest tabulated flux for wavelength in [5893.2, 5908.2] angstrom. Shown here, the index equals 16.23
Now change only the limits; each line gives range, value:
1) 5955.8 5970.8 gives 19.65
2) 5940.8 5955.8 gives 19.83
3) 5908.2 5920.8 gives 18.98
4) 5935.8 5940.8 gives 20.24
